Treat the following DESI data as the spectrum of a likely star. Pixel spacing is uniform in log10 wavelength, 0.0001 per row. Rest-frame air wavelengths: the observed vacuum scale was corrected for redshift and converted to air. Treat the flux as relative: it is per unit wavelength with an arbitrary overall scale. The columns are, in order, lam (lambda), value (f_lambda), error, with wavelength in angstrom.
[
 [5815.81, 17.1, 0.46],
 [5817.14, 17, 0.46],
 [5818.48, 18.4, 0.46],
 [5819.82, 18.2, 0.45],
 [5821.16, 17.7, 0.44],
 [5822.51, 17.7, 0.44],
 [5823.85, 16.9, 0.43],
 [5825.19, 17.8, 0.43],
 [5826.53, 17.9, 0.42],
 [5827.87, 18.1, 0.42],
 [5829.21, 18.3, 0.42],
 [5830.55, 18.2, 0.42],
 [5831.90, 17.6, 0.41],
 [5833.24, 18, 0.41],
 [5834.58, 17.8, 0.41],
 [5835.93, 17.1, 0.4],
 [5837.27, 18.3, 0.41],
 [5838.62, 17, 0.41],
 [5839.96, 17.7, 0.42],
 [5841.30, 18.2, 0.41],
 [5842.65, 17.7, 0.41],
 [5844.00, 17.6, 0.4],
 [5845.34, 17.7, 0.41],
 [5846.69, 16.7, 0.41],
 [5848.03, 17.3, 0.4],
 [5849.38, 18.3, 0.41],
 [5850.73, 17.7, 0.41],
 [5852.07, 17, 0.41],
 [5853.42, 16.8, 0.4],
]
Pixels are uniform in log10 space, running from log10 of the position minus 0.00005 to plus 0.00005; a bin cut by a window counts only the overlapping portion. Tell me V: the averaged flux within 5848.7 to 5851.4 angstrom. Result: 18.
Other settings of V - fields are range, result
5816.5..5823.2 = 17.8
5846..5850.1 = 17.4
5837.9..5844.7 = 17.6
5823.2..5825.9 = 17.4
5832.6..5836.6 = 17.6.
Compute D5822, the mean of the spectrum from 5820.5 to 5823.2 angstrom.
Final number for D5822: 17.6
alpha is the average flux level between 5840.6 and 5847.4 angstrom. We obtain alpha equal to 17.6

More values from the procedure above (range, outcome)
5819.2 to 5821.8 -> 17.9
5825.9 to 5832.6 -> 18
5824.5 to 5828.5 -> 17.9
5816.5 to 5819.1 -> 17.7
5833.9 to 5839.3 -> 17.6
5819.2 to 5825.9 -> 17.6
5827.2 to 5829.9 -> 18.2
